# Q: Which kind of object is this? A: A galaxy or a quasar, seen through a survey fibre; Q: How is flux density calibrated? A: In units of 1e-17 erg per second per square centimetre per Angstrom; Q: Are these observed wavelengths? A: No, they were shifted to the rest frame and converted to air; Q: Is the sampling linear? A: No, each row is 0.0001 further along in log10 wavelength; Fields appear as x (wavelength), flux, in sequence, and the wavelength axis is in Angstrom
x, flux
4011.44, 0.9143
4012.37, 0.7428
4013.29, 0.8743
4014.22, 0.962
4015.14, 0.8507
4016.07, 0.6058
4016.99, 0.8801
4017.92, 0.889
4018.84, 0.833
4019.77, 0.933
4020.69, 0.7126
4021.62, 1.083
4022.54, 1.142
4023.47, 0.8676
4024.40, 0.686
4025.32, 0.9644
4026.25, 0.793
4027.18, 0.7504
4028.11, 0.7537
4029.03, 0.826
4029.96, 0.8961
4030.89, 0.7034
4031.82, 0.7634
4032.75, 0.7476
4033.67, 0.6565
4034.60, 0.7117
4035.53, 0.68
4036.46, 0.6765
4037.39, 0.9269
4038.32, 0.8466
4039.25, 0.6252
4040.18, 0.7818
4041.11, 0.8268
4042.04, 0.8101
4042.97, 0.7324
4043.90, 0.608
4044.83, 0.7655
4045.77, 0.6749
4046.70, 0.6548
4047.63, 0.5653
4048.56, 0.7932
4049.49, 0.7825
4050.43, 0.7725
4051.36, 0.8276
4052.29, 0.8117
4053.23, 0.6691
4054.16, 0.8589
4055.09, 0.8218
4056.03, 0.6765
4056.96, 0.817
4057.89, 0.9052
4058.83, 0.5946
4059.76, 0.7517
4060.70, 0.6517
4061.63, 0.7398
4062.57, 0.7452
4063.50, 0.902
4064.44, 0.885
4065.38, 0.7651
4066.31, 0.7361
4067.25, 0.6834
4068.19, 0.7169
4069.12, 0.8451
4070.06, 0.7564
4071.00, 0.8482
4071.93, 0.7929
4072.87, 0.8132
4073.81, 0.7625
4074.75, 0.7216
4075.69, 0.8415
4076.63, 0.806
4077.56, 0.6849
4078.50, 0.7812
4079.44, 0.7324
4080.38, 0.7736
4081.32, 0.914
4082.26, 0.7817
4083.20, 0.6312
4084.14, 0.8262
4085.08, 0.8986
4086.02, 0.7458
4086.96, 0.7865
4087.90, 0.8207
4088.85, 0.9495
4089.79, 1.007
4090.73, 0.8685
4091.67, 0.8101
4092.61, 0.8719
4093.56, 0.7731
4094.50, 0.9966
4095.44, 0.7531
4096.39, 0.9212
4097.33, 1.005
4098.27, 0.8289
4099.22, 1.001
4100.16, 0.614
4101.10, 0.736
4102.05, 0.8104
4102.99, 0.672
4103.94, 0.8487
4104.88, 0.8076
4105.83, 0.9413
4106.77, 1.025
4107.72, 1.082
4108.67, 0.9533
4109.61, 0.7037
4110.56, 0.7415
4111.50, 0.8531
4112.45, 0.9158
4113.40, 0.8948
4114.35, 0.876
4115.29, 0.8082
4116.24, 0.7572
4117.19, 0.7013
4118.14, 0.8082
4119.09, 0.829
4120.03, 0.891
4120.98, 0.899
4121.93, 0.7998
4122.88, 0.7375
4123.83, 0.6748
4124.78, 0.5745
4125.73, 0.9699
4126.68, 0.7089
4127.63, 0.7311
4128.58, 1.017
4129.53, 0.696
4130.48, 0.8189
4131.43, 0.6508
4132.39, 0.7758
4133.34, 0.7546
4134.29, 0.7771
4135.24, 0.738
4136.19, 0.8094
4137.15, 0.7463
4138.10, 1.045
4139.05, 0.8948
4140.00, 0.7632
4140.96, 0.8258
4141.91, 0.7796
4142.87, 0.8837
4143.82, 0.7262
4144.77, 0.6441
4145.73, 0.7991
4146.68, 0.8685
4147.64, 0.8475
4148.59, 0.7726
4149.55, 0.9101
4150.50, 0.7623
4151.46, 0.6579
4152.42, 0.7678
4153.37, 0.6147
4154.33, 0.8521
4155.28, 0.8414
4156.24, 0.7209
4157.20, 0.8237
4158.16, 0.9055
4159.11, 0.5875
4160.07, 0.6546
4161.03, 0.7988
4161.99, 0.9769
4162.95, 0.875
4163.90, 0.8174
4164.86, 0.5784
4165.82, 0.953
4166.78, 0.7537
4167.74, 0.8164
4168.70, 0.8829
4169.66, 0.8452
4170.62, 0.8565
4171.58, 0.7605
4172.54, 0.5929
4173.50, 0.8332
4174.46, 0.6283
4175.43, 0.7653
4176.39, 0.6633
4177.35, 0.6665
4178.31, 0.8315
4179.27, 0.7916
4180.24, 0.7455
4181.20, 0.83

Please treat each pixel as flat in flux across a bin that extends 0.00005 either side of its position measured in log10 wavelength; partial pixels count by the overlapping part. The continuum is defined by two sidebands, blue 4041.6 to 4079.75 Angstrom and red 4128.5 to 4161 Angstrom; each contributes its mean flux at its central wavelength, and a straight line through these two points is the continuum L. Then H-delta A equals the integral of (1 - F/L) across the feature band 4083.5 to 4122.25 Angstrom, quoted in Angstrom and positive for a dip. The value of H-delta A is -3.9 Angstrom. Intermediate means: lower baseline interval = 0.759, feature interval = 0.849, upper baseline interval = 0.784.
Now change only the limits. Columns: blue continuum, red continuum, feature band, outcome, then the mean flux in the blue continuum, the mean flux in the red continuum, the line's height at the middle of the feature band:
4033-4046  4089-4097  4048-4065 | 0.1 Angstrom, 0.739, 0.881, 0.784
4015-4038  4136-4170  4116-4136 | 0.6 Angstrom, 0.813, 0.8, 0.803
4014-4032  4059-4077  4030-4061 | 2.5 Angstrom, 0.844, 0.774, 0.809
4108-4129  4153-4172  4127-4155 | 0.5 Angstrom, 0.813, 0.797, 0.805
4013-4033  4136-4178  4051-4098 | 1.0 Angstrom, 0.842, 0.786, 0.82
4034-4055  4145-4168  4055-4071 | -0.3 Angstrom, 0.746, 0.788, 0.753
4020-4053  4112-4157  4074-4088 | 0.1 Angstrom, 0.778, 0.794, 0.785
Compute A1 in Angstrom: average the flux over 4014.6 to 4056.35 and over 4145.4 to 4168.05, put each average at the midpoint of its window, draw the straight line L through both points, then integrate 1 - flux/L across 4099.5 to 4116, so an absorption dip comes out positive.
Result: -1.1 Angstrom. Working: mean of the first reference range 0.784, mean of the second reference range 0.79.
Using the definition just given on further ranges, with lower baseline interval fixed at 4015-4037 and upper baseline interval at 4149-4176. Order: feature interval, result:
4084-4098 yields -1.32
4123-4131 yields 0.15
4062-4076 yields 0.22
